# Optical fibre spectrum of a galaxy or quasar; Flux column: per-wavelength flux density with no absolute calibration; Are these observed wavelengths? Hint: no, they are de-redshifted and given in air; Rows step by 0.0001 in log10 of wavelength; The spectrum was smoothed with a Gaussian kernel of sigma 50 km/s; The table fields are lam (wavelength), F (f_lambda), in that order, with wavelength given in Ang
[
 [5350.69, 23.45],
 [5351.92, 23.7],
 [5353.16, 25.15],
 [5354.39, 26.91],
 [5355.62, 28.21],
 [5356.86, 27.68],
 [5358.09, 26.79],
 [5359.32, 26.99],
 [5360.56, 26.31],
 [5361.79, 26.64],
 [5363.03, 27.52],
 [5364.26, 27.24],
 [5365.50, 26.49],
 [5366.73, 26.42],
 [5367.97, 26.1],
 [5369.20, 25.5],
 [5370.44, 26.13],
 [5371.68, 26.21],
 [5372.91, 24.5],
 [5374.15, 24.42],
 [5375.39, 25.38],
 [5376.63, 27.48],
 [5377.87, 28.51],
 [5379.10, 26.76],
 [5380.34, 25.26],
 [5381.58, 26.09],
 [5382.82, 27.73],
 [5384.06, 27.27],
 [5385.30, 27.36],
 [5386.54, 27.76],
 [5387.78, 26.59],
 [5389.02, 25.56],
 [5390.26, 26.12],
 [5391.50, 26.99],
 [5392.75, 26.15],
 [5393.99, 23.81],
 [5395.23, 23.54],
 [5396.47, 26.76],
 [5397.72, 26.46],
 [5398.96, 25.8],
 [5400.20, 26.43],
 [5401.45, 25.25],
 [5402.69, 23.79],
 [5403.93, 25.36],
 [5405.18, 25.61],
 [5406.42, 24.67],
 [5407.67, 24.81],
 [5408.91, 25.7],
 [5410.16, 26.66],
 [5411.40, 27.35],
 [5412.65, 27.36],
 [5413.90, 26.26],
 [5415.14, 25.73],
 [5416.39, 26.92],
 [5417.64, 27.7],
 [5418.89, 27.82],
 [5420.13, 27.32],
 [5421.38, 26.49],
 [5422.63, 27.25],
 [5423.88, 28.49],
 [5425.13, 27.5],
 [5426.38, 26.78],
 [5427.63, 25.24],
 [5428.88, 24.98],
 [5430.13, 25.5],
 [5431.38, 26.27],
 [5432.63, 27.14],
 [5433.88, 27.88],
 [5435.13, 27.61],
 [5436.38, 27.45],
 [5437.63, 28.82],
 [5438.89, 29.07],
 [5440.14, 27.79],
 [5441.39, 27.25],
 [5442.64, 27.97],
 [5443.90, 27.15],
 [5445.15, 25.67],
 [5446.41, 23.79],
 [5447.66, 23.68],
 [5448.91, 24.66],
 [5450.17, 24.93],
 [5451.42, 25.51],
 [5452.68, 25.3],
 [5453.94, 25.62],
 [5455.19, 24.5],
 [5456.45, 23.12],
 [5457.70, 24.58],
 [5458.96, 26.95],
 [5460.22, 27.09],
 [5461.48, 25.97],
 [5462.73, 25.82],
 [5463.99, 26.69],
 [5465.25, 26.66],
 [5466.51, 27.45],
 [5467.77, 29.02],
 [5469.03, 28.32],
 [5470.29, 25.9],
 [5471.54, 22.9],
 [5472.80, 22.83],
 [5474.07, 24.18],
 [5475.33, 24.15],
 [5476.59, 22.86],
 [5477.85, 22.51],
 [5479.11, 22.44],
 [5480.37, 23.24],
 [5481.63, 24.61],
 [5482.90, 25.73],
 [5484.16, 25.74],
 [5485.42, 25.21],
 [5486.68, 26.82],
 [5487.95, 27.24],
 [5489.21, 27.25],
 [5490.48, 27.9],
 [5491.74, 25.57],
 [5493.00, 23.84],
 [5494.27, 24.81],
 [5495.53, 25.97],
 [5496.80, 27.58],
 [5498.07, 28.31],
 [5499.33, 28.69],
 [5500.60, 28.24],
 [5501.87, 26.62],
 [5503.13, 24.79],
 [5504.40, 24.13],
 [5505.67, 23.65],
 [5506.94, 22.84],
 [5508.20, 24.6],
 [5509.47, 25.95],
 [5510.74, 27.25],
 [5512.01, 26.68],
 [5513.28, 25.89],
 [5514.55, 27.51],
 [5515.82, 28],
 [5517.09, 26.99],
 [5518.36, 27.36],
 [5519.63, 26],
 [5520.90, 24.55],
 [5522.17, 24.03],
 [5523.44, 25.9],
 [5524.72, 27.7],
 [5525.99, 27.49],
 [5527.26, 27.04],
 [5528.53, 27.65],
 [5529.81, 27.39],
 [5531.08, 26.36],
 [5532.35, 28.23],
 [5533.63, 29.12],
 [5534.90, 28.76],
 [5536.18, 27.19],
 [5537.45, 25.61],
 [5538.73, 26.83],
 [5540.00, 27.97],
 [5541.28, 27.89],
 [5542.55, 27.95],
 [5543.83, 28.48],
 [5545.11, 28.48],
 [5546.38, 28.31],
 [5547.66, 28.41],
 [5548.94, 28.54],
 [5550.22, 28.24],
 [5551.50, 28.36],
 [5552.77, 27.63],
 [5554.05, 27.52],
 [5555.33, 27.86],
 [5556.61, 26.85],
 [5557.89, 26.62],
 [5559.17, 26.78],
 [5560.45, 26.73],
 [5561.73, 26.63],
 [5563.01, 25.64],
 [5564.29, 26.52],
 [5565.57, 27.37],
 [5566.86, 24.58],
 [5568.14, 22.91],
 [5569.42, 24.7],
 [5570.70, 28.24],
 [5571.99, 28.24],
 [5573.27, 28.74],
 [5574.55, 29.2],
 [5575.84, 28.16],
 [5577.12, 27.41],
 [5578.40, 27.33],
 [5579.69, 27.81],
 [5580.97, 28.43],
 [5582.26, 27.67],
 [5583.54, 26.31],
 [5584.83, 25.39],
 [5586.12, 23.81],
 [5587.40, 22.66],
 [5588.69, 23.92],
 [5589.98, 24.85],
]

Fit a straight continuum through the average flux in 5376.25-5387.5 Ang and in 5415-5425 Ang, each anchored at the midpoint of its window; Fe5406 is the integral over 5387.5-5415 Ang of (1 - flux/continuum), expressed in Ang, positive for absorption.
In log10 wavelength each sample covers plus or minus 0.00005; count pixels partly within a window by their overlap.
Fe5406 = 1.5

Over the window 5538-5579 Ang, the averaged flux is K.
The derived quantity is 27.3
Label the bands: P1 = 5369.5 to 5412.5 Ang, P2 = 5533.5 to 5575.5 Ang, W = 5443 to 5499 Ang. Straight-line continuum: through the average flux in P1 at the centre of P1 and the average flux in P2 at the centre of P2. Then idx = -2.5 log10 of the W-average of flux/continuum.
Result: 0.05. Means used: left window 26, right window 27.3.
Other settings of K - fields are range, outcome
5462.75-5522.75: 25.7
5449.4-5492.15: 25.4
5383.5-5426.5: 26.3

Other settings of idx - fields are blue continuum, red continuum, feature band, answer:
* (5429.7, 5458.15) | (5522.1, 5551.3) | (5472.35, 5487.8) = 0.104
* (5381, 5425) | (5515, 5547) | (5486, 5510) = 0.040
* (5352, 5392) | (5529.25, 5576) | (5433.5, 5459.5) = 0.030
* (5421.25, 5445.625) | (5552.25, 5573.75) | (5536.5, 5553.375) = -0.047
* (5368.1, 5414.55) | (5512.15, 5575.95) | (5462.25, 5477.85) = 0.050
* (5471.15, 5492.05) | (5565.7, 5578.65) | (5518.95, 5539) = -0.039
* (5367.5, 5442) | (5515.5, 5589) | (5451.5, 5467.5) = 0.033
